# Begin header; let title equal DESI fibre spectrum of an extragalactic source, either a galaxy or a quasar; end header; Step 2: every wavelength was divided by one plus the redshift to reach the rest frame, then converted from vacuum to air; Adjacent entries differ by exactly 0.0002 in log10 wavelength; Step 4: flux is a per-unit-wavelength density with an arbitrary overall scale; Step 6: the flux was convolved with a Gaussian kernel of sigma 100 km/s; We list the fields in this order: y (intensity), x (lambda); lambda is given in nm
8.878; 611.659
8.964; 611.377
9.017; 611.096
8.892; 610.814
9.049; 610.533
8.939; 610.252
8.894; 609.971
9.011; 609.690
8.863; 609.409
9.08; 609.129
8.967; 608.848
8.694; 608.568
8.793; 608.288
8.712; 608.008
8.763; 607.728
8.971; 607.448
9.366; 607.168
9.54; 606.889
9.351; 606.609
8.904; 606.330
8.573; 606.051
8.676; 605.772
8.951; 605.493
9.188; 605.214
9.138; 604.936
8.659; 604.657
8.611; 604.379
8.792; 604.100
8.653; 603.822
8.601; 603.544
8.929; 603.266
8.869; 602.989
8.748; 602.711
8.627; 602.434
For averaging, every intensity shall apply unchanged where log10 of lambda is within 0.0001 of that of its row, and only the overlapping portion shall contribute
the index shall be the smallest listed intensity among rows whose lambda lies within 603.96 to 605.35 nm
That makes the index 8.611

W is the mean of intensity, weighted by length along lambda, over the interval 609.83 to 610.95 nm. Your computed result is 8.94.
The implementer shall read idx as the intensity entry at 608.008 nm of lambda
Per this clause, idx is 8.712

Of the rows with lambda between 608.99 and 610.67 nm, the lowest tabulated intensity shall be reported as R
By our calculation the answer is 8.863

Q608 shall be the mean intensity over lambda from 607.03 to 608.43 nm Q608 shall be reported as 8.92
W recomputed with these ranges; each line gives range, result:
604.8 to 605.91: 8.99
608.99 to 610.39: 8.96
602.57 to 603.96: 8.76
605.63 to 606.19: 8.62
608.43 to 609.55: 8.9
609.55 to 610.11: 8.95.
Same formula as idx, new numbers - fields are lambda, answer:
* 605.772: 8.676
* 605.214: 9.188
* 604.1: 8.792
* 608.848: 8.967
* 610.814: 8.892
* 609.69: 9.011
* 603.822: 8.653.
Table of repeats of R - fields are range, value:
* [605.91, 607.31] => 8.573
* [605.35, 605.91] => 8.676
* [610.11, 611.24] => 8.892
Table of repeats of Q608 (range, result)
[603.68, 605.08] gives 8.77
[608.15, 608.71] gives 8.75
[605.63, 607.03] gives 9.01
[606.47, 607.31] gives 9.41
